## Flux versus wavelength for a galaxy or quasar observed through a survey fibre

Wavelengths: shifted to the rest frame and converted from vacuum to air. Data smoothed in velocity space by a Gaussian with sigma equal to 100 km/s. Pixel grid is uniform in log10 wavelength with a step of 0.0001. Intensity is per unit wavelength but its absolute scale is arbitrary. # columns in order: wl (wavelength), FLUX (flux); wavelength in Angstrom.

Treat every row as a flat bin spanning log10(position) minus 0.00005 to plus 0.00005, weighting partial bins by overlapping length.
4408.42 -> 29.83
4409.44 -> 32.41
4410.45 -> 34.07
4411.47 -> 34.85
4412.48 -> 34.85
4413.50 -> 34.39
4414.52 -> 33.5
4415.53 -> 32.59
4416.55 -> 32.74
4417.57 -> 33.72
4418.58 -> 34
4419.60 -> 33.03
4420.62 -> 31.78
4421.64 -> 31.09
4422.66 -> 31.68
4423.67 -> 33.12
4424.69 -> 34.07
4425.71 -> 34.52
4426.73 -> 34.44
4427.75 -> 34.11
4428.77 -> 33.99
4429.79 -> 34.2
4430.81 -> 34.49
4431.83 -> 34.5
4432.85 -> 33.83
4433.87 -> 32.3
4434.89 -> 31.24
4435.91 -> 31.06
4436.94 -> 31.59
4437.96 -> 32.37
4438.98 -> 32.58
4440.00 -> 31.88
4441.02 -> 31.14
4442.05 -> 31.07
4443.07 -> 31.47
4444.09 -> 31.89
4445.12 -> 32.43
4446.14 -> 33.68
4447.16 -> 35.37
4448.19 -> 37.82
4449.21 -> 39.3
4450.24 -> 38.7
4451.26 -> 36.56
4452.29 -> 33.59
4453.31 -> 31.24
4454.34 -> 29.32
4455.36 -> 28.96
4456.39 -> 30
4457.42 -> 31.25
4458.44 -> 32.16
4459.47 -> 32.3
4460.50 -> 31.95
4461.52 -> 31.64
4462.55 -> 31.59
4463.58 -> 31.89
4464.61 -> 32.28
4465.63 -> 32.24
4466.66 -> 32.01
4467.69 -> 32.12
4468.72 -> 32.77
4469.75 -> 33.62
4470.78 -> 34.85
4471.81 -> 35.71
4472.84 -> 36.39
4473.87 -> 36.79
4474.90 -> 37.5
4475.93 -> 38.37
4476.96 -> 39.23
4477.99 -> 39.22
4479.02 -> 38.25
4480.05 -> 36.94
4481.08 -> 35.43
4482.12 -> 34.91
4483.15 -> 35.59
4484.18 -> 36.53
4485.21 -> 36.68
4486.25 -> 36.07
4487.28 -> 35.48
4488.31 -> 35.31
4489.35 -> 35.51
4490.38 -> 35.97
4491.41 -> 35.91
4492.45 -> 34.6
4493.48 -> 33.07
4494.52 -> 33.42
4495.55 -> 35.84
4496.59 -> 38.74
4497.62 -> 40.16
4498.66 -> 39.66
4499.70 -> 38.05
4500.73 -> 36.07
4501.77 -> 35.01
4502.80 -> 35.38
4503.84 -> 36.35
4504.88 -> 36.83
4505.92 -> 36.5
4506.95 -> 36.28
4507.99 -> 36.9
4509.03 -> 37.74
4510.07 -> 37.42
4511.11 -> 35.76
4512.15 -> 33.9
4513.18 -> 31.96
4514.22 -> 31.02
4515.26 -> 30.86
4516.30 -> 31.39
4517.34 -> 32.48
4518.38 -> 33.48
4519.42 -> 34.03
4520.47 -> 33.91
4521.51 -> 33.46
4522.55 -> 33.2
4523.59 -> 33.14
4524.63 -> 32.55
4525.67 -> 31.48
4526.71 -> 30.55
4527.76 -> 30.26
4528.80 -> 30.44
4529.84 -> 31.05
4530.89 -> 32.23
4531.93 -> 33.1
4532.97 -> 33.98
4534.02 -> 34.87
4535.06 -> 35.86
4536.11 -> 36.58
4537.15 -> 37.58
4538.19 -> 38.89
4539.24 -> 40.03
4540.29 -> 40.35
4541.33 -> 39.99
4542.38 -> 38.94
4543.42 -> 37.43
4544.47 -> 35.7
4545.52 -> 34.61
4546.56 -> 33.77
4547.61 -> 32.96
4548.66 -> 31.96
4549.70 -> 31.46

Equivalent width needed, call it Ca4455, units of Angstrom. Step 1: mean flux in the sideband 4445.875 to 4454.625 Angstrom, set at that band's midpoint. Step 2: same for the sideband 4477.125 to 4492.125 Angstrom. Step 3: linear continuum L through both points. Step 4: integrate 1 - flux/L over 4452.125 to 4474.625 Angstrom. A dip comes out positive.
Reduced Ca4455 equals 2.0 Angstrom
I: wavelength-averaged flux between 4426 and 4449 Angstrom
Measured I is 33.2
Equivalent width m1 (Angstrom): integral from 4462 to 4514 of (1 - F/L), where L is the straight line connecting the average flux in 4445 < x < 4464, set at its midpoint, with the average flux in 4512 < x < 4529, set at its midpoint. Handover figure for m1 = -4.7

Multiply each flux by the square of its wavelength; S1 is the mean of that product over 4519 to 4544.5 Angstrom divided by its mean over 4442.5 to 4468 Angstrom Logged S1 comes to 1.1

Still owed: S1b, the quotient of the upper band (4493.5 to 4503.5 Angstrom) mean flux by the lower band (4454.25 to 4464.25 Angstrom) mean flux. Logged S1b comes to 1.2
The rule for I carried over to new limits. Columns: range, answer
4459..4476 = 33.7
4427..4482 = 33.7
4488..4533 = 34.4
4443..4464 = 33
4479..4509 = 36.2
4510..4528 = 32.7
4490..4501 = 36.5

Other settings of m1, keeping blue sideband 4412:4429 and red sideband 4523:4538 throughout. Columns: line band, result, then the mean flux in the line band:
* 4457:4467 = 0.4 Angstrom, 32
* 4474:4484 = -1.2 Angstrom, 37.2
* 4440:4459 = 0.2 Angstrom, 33.1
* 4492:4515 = -1.8 Angstrom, 35.9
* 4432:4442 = 0.4 Angstrom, 32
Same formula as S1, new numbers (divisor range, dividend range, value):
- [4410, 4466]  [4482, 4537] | 1.08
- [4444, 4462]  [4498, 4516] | 1.10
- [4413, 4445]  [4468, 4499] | 1.13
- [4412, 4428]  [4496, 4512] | 1.15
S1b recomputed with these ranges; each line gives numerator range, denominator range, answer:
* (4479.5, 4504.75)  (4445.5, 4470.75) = 1.09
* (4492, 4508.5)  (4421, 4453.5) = 1.09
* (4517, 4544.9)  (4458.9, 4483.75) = 1.00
